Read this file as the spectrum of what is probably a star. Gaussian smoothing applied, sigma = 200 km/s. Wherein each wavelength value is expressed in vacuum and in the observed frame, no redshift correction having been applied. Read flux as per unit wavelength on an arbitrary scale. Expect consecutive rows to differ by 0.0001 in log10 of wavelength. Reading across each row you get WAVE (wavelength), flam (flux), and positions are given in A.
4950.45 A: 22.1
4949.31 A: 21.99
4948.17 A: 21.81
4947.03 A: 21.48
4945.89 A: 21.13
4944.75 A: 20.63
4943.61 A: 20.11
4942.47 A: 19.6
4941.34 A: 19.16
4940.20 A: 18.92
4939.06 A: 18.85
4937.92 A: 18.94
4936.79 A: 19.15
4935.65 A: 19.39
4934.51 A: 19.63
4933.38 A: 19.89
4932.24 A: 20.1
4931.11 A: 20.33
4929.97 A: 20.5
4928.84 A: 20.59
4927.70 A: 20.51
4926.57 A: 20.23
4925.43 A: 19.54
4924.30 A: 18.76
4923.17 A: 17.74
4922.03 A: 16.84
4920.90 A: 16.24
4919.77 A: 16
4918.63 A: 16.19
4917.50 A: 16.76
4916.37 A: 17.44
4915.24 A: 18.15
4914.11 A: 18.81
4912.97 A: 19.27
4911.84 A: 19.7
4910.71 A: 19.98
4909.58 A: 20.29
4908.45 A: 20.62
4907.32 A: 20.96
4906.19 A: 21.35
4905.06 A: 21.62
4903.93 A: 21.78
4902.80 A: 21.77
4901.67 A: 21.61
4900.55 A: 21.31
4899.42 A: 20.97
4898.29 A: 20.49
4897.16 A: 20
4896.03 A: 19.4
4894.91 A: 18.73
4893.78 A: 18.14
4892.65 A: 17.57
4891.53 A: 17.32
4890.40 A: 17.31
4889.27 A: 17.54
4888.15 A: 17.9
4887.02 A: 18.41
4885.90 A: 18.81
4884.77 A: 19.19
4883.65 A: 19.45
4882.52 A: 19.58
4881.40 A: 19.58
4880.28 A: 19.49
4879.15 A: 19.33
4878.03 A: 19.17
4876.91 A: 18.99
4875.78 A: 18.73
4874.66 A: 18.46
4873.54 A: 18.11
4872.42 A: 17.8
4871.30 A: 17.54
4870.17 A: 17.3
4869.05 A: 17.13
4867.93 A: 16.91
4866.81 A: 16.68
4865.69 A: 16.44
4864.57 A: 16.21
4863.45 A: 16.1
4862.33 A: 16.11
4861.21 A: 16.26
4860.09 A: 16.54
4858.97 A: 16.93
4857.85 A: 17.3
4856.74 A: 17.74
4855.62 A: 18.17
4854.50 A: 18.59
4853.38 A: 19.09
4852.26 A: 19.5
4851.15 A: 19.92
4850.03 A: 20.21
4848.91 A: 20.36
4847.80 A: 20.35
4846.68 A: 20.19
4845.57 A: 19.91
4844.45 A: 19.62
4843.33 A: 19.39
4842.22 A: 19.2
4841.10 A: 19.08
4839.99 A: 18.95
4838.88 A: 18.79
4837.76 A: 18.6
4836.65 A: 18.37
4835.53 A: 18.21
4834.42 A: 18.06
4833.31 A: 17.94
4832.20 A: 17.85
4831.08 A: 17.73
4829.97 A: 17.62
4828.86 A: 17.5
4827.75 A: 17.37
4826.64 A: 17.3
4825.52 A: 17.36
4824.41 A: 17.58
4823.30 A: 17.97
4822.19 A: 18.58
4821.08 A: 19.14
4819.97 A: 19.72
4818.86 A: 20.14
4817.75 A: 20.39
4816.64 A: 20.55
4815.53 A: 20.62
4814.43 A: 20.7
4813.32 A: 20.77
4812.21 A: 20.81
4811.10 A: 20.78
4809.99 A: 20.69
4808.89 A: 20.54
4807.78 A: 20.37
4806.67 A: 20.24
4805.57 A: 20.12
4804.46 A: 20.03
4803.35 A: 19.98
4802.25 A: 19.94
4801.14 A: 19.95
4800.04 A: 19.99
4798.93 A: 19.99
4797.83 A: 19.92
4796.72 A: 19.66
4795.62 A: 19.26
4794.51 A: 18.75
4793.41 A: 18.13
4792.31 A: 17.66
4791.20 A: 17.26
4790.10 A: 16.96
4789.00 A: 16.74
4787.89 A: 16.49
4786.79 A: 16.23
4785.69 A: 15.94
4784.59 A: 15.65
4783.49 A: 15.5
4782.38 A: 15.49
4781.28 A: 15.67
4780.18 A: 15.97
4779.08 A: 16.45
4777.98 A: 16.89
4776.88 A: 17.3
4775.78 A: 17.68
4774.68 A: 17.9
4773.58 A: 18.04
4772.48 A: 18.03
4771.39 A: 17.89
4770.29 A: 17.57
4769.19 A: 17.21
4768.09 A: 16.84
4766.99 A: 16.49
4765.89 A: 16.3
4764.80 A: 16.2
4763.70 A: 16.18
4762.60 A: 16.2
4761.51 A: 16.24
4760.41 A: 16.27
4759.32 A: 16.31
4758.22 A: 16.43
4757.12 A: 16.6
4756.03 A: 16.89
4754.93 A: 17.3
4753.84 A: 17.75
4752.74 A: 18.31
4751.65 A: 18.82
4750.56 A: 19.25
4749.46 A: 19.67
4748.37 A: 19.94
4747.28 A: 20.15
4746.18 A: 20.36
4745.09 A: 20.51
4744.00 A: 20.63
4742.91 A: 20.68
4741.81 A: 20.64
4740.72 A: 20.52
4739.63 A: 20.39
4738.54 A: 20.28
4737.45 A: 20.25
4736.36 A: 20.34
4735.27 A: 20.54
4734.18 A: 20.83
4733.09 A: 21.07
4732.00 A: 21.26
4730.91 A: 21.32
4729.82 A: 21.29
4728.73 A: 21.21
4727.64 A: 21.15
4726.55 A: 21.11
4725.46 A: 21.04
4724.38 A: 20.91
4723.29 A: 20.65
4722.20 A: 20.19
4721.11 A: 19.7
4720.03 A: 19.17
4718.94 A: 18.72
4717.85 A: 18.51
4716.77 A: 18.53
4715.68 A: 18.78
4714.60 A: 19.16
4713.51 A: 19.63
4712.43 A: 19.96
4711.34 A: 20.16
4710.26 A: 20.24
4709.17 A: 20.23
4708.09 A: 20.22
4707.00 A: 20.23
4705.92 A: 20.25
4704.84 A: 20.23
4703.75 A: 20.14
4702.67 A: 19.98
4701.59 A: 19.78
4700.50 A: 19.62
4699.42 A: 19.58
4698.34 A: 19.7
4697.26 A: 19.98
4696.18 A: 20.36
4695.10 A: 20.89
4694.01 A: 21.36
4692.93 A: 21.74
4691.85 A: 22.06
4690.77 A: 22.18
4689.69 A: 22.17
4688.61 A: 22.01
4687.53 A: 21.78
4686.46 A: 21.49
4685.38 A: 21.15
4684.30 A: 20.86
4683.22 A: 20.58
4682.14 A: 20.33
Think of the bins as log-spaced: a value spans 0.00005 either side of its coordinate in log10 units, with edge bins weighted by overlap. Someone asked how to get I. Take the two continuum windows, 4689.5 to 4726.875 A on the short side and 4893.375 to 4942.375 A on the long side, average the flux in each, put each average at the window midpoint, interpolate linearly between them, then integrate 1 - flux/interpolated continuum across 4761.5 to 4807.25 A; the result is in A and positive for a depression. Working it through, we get 5.2 A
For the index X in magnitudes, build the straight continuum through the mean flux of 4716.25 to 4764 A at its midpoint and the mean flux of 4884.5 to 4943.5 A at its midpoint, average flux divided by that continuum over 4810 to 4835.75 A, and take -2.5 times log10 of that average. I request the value 0.02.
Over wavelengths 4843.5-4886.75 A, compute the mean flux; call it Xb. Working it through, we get 18.4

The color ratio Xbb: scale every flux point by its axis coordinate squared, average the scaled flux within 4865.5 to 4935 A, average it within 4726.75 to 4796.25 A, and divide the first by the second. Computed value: 1.10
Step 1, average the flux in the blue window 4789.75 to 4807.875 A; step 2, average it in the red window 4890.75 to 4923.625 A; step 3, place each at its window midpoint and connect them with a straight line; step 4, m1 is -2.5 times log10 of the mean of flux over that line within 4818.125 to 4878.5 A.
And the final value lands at 0.06 mag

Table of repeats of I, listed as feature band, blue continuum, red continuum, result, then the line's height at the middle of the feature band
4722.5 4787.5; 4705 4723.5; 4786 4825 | 3.5 A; 19.5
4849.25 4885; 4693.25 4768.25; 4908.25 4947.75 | 2.2 A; 19.3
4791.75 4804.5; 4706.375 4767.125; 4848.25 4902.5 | -0.3 A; 18.9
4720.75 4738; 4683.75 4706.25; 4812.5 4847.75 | -0.4 A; 20.3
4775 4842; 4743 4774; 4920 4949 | -0.6 A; 18.3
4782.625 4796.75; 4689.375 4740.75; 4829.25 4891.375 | 1.6 A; 19.3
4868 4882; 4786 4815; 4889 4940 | 0.6 A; 19.3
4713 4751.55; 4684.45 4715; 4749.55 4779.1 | -2.8 A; 18.9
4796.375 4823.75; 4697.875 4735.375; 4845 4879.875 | -1.8 A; 18.9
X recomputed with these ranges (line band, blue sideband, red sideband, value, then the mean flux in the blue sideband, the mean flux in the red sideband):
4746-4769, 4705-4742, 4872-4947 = 0.15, 20.3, 19.3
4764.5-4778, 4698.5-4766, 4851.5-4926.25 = 0.11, 19.5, 18.6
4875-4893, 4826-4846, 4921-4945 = 0.01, 18.4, 19.4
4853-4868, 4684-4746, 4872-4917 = 0.15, 20.5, 19.4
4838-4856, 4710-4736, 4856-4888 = -0.07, 20.2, 17.9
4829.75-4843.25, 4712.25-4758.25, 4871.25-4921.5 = 0.05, 19.8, 19.1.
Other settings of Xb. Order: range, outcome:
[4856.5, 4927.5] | 18.6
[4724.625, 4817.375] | 18.8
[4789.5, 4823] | 19.7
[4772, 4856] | 18.7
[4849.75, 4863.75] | 17.9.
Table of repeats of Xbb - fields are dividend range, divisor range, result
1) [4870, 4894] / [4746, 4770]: 1.11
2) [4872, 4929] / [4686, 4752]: 1.01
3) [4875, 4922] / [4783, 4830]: 1.05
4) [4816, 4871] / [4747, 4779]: 1.09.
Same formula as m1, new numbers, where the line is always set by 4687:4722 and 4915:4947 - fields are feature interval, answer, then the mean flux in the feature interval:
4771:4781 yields 0.15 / 17.3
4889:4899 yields 0.04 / 18.6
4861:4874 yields 0.15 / 16.9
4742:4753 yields 0.01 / 19.9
